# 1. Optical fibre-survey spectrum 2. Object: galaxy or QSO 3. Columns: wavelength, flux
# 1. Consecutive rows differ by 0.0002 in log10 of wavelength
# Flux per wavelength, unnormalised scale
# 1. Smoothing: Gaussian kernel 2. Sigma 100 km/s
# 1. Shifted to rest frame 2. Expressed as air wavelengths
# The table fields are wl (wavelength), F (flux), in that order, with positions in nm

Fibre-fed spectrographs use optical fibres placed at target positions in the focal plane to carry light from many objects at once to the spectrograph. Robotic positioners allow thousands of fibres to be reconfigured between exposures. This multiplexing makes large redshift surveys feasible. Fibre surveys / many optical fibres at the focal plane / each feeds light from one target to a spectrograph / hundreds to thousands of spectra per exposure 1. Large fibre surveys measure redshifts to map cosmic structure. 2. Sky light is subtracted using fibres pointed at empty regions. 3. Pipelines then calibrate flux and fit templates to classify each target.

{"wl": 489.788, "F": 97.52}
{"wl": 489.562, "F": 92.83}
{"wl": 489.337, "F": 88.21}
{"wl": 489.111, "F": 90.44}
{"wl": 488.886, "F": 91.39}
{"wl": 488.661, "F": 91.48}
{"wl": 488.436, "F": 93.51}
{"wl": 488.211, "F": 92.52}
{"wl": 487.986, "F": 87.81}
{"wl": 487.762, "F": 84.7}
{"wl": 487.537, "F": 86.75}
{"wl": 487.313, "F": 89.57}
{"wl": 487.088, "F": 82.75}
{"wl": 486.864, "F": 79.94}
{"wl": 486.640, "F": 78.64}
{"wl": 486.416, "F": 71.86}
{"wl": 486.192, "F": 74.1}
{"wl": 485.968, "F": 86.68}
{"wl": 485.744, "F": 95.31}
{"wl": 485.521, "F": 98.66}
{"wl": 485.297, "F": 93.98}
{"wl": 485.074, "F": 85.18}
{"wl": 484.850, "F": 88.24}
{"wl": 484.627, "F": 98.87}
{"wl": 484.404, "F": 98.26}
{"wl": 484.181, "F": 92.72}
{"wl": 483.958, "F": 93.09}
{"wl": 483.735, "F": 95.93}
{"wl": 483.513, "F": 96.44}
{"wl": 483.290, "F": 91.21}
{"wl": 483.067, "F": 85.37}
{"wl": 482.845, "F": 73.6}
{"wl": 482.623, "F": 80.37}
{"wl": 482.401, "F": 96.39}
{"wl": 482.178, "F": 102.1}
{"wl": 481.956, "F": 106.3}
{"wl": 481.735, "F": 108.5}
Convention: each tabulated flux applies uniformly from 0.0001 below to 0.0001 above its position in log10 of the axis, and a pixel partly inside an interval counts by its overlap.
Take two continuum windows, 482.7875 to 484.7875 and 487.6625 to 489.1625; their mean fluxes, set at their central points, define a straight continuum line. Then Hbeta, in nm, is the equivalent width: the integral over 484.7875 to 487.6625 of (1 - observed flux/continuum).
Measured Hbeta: 0.18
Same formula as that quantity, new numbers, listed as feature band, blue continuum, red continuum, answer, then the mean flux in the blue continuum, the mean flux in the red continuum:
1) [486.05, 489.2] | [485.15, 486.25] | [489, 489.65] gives 0.17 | 90.4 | 90.4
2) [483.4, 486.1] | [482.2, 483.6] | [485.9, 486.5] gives -0.38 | 88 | 77.1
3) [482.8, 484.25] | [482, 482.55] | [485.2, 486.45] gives 0.07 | 98.7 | 87.6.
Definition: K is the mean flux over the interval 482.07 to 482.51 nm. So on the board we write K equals 99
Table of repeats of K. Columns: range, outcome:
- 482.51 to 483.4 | 82.7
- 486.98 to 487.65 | 86.3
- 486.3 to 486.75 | 75.2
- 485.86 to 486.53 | 77.5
